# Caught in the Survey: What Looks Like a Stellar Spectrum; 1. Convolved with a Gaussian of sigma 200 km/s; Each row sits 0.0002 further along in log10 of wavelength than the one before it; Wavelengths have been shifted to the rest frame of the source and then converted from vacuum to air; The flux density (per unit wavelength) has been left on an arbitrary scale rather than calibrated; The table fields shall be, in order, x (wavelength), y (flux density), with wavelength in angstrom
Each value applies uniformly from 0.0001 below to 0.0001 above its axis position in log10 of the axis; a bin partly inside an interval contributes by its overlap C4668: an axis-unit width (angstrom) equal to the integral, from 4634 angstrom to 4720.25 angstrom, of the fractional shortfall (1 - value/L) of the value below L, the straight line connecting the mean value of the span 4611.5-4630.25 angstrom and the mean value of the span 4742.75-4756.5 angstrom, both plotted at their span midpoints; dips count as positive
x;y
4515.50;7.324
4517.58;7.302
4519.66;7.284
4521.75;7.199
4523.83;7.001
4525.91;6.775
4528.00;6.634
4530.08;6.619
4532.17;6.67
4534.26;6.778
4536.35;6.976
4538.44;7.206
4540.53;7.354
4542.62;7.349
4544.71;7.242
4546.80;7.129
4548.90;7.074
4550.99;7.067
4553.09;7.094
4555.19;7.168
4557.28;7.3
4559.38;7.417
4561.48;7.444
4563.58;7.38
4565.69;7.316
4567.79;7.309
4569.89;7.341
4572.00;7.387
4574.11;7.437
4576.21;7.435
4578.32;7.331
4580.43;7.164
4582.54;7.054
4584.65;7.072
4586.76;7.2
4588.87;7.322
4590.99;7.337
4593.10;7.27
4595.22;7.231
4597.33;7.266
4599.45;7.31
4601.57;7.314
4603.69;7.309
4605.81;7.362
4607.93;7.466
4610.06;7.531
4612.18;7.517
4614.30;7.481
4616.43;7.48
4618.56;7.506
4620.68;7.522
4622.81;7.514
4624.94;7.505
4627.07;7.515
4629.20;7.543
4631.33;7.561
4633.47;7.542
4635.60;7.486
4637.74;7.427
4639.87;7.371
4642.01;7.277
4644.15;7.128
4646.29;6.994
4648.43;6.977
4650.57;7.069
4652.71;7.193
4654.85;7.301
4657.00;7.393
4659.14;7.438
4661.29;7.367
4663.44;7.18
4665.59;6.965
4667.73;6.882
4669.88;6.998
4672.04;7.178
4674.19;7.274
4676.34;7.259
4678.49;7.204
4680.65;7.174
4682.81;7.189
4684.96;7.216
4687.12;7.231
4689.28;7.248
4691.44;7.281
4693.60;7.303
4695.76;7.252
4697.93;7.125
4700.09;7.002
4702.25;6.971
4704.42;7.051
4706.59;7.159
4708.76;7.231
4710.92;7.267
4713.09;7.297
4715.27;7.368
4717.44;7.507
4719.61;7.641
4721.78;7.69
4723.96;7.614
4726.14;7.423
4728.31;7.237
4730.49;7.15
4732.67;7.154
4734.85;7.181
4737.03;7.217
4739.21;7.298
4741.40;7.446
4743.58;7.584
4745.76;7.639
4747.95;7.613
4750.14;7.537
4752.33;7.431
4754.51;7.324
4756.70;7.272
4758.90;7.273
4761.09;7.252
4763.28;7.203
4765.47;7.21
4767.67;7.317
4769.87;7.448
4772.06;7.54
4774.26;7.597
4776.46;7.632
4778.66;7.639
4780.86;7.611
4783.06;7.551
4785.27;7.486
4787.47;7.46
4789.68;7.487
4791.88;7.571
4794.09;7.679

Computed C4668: 3.3 angstrom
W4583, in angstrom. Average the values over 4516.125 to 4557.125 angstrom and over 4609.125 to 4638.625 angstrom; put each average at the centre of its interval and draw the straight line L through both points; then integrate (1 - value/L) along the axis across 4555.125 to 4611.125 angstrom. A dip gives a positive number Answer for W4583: -0.1 angstrom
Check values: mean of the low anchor 7.06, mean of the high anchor 7.51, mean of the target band 7.32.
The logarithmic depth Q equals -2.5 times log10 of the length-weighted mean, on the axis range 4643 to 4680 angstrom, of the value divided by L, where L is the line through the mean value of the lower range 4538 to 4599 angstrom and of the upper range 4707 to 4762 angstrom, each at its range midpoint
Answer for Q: 0.03 mag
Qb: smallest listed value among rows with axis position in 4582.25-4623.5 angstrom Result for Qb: 7.054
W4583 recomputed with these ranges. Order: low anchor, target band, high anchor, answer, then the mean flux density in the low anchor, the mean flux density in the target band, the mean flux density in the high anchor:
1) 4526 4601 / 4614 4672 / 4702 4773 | -0.41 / 7.19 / 7.31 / 7.35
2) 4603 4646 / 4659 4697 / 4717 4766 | 1.14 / 7.44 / 7.19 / 7.39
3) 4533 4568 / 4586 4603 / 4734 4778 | -0.08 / 7.21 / 7.28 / 7.4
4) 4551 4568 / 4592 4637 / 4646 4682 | -1.33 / 7.29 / 7.44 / 7.17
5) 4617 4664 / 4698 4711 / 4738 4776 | 0.50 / 7.36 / 7.11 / 7.41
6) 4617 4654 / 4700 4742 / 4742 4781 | 0.68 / 7.36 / 7.3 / 7.45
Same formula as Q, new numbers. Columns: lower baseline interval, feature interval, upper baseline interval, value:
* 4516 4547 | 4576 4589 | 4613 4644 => 0.01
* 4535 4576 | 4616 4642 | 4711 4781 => -0.02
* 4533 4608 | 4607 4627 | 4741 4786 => -0.03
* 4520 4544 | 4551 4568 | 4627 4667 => -0.04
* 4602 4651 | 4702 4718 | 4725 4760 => 0.02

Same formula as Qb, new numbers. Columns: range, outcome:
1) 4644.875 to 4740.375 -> 6.882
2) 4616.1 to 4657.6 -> 6.977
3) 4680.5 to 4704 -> 6.971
